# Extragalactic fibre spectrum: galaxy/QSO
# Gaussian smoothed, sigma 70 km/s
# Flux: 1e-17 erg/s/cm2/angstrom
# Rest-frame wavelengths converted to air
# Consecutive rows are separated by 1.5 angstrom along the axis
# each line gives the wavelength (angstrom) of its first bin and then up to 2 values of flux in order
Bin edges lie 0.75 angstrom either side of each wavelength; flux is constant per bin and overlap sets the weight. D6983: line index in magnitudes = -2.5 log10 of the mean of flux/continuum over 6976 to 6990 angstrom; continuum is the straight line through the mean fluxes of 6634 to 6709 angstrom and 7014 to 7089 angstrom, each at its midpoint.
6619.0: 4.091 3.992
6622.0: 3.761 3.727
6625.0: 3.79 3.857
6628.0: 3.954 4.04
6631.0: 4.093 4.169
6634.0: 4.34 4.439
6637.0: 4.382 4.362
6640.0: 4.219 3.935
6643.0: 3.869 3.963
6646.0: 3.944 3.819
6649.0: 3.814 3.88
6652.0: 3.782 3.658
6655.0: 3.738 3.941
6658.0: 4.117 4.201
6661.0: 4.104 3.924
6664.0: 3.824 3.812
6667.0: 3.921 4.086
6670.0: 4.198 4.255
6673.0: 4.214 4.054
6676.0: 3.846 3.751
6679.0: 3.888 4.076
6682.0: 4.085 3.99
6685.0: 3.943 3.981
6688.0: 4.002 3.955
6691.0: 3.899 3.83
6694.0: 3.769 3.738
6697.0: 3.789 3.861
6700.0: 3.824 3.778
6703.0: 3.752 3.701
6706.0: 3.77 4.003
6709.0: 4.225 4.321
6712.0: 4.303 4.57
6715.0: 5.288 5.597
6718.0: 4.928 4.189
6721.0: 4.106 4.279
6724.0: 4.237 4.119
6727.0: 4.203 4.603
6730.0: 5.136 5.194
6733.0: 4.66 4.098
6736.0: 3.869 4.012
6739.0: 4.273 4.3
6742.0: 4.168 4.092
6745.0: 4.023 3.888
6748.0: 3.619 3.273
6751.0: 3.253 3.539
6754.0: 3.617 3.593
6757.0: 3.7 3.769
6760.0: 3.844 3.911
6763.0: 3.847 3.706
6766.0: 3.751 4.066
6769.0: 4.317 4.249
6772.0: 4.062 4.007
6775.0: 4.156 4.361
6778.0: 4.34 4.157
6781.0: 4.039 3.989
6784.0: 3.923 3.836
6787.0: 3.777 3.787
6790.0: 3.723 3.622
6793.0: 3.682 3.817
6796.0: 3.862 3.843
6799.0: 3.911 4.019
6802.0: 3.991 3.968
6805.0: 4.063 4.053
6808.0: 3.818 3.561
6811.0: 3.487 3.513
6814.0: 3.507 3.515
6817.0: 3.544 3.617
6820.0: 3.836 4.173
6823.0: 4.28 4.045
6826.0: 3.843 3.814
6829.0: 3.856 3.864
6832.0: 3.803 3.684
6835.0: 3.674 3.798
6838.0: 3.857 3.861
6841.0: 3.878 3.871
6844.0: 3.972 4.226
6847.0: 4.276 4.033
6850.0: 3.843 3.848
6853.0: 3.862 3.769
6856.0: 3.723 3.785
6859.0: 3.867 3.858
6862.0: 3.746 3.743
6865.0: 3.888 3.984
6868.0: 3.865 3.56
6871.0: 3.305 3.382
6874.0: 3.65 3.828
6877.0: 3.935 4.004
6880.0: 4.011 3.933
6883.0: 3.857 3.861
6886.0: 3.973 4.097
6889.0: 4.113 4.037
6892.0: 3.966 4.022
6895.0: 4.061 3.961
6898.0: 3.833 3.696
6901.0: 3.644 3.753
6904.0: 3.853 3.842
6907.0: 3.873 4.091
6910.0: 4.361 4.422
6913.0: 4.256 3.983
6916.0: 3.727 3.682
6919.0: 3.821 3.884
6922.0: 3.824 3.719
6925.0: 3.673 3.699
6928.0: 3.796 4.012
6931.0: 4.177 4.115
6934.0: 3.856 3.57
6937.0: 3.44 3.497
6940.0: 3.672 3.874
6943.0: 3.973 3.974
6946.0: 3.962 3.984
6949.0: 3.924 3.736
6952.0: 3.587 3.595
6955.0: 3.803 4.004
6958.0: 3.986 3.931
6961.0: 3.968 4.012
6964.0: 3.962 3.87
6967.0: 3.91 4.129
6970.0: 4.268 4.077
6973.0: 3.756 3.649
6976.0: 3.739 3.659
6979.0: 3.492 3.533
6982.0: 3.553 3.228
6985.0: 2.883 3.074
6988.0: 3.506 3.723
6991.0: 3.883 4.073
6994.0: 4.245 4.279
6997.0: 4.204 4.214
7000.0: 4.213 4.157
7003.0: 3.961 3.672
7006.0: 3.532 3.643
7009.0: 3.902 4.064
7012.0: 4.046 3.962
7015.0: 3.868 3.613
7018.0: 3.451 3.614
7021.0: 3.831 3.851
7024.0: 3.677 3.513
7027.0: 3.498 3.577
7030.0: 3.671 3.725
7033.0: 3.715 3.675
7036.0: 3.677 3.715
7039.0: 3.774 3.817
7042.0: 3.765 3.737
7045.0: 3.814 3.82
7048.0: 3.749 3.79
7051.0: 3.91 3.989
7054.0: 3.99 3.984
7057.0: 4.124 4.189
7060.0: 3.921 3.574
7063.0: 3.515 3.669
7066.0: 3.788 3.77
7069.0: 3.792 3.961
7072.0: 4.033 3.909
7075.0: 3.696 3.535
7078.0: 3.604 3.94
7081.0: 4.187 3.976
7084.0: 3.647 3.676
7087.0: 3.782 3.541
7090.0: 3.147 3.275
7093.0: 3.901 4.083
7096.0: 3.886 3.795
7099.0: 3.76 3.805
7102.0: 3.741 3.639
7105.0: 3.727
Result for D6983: 0.12 mag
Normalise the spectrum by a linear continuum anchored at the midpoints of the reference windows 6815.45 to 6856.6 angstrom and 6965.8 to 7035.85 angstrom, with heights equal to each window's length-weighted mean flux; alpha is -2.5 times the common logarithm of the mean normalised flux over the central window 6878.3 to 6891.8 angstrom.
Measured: -0.04 mag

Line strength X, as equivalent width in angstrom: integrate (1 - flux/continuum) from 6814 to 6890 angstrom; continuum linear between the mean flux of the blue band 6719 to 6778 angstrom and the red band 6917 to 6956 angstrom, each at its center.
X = 1.3 angstrom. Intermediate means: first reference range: 4.06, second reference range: 3.8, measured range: 3.85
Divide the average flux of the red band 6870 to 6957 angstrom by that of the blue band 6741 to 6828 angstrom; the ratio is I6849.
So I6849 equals 1.00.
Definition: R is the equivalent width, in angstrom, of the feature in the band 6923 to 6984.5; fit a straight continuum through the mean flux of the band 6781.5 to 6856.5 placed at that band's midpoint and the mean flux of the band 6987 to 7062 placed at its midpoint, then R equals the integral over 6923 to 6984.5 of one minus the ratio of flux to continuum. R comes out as 0.5 angstrom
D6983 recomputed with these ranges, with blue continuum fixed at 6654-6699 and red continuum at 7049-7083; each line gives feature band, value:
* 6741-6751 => 0.04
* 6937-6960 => 0.02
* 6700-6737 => -0.11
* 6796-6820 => 0.05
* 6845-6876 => 0.03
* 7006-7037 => 0.04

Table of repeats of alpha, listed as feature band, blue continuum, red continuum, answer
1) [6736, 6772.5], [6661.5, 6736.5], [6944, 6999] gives 0.059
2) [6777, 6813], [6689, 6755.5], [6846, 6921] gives 0.040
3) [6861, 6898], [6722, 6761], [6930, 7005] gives 0.014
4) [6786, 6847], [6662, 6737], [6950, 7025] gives 0.050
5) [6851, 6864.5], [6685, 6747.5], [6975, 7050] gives 0.051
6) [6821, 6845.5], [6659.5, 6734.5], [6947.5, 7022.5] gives 0.026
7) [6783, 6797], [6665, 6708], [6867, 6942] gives 0.031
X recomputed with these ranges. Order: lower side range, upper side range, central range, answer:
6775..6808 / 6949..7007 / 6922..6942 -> 0.37 angstrom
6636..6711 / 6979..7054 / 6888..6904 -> -0.33 angstrom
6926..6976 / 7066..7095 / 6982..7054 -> 0.76 angstrom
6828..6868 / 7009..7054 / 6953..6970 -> -0.64 angstrom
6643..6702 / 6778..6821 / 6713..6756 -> -3.99 angstrom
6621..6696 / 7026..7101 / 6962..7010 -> 0.03 angstrom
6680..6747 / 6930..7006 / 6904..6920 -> -0.36 angstrom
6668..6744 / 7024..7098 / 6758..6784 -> 0.42 angstrom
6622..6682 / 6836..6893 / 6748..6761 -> 1.17 angstrom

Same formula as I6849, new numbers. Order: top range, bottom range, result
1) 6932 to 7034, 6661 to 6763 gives 0.93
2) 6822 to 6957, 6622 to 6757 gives 0.95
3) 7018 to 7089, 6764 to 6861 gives 0.97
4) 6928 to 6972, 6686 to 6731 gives 0.93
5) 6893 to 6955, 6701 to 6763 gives 0.93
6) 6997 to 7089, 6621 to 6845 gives 0.96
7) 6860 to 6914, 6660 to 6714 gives 0.98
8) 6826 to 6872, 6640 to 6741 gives 0.93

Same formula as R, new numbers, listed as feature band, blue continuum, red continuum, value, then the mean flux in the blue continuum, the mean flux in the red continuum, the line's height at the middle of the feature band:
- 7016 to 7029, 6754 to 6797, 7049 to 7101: 0.7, 3.92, 3.8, 3.82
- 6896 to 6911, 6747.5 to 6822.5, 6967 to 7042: -0.4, 3.83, 3.77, 3.8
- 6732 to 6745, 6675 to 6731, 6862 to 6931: -0.3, 4.15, 3.88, 4.1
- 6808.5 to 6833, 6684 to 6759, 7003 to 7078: 1.4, 4.09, 3.78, 4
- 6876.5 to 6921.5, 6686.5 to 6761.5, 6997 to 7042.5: -0.5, 4.09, 3.79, 3.91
